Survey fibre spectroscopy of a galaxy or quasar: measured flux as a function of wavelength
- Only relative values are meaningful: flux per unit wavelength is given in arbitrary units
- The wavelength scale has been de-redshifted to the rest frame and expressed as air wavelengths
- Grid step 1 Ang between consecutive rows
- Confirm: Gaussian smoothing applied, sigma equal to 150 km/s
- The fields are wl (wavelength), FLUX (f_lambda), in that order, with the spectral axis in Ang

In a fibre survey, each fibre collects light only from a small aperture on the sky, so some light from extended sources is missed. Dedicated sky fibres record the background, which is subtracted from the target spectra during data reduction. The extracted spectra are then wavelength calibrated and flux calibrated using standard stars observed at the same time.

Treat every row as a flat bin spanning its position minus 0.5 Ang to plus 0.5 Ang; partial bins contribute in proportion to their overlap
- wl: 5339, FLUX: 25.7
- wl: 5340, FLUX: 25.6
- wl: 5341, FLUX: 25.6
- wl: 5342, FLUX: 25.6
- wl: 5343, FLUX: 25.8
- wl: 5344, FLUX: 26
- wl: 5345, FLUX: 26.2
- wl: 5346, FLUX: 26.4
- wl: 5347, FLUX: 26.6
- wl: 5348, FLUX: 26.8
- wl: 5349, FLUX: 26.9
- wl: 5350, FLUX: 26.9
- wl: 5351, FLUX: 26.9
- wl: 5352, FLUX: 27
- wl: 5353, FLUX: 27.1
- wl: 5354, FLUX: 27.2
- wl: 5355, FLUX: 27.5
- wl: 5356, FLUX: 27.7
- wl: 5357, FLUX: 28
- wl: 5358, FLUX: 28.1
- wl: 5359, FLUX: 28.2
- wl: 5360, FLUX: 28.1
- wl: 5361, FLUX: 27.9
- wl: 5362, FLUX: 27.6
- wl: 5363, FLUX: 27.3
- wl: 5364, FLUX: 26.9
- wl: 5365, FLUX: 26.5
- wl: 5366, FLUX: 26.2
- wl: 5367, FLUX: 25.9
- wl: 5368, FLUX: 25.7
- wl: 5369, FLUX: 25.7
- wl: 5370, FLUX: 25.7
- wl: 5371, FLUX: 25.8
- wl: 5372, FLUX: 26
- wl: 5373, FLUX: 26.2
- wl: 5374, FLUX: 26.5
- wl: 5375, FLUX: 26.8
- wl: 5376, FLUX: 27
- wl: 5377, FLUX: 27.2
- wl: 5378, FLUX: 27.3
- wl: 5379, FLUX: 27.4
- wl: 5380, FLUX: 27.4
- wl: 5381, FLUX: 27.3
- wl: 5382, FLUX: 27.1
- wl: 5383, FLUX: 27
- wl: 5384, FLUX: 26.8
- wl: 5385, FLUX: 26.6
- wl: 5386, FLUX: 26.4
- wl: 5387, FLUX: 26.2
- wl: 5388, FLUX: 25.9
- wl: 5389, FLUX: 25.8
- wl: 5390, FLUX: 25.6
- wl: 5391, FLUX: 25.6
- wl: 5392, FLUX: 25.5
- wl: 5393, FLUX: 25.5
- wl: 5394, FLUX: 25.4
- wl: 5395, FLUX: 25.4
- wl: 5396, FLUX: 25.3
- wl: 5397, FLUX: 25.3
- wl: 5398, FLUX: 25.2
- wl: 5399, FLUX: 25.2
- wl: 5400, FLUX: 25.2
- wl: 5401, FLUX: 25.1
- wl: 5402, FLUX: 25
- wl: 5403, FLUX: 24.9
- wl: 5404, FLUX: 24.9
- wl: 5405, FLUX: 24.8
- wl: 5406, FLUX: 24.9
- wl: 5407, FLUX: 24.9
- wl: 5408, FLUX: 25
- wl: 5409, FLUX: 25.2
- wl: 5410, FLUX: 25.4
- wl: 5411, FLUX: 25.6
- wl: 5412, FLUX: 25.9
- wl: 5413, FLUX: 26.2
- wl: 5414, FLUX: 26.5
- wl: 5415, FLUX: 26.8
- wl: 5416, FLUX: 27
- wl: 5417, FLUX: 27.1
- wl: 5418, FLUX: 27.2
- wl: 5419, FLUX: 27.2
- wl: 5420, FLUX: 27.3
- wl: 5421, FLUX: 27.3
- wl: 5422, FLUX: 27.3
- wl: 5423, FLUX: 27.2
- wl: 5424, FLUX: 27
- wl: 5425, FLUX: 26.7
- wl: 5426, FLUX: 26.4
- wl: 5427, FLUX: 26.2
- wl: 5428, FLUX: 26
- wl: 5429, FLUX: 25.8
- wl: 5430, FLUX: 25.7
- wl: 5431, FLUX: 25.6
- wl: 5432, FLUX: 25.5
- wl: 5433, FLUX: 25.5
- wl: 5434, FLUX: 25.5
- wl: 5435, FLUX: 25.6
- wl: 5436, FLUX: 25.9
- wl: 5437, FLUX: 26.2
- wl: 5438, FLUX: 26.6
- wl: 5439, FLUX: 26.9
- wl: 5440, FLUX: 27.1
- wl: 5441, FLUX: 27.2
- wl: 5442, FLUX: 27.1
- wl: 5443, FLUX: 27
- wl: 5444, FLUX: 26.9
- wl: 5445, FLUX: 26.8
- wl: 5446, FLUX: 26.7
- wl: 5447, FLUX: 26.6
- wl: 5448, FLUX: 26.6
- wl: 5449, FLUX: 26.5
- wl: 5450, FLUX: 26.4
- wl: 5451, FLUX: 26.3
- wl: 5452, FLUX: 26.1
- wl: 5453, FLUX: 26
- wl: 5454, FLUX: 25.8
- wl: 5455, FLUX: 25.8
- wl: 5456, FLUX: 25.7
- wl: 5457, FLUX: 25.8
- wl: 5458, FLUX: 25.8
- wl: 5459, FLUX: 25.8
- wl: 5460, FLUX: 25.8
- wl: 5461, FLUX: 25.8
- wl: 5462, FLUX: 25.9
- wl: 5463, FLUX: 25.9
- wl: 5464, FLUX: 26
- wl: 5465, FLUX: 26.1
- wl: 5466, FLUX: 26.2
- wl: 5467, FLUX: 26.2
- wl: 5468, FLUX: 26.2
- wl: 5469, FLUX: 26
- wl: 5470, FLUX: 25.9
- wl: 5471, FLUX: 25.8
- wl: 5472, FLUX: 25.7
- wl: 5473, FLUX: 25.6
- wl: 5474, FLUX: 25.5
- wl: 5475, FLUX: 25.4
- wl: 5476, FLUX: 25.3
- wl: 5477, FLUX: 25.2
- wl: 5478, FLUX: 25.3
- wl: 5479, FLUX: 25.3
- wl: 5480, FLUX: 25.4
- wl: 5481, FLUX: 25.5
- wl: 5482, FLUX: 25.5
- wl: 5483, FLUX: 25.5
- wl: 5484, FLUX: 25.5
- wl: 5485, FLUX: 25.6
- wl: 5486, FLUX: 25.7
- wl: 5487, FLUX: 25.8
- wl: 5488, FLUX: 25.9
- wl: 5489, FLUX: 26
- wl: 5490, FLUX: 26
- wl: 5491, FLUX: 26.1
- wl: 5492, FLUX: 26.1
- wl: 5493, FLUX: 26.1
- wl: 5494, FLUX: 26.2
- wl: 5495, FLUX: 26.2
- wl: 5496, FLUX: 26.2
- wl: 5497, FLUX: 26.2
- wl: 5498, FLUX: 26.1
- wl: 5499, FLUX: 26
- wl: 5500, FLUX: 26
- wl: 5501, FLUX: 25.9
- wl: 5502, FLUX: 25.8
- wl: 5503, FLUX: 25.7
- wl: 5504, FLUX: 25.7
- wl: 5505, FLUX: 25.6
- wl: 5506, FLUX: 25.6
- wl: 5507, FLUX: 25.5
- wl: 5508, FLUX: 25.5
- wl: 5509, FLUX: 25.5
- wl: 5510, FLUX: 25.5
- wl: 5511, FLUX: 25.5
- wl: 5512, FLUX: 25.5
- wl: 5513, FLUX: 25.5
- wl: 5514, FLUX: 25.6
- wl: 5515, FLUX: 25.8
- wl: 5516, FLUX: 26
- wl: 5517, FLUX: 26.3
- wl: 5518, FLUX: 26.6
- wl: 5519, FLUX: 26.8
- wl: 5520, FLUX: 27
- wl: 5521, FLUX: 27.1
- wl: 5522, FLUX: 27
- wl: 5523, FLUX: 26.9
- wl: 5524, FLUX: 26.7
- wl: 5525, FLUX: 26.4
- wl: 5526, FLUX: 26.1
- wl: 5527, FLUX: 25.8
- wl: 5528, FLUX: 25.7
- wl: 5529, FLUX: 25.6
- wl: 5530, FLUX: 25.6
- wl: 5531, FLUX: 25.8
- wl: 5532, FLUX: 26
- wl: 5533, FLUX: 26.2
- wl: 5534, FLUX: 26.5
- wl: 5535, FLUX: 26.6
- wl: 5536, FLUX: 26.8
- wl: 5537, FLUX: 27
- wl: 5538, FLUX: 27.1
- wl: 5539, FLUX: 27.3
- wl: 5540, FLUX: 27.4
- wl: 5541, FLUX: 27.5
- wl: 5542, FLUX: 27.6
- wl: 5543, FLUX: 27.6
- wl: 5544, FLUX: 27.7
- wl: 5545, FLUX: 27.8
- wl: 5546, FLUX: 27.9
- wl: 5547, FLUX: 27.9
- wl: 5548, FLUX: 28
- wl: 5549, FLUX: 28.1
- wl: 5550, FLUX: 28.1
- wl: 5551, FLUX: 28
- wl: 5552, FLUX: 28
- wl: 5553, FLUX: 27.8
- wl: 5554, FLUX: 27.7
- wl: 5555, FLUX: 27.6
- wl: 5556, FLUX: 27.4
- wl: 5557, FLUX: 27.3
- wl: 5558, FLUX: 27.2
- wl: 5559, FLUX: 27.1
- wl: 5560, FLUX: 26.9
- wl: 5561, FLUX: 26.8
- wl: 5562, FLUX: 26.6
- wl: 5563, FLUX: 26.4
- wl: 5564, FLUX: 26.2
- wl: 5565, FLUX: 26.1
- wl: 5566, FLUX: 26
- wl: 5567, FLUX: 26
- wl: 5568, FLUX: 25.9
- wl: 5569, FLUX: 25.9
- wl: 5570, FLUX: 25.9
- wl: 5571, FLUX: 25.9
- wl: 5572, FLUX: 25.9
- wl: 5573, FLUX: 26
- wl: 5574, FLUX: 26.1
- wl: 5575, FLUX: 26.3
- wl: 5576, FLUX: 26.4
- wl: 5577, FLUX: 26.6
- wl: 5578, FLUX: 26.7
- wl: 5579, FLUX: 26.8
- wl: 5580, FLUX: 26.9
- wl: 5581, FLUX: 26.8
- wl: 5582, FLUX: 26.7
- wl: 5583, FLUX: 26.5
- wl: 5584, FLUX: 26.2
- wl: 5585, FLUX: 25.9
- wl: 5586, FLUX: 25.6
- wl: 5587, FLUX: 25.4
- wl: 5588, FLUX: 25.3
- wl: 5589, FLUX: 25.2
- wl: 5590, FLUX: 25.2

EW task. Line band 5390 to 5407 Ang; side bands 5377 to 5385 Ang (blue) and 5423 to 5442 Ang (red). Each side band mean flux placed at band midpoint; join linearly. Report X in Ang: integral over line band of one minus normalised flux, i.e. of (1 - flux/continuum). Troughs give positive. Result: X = 1.0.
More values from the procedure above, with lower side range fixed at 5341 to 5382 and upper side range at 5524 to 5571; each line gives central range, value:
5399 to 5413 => 0.9 Ang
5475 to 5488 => 0.7 Ang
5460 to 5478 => 0.7 Ang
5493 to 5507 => 0.5 Ang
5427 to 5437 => 0.4 Ang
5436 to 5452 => 0.1 Ang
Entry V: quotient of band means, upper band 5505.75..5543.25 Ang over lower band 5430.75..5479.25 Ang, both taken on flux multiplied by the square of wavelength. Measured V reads 1.0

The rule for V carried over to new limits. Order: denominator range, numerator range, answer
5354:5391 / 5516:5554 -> 1.07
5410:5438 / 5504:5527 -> 1.02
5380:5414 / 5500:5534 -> 1.06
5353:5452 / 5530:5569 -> 1.08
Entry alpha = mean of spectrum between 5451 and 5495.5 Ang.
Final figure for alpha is 25.8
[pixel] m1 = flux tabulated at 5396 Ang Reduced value 25.3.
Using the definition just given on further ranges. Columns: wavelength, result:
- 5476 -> 25.3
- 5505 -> 25.6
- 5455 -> 25.8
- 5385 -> 26.6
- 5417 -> 27.1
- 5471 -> 25.8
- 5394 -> 25.4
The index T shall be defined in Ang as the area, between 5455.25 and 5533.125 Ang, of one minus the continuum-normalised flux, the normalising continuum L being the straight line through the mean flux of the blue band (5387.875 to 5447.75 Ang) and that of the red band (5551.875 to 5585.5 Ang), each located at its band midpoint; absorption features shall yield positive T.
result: 1.3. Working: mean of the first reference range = 26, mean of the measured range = 25.9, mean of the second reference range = 26.6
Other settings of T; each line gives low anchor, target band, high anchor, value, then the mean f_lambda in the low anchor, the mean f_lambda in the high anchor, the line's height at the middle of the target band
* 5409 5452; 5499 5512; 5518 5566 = 0.6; 26.5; 27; 26.8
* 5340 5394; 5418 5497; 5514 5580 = 1.7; 26.6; 26.8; 26.7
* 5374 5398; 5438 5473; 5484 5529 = -0.1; 26.3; 26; 26.1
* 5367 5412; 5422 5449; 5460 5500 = -0.6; 25.9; 25.8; 25.8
